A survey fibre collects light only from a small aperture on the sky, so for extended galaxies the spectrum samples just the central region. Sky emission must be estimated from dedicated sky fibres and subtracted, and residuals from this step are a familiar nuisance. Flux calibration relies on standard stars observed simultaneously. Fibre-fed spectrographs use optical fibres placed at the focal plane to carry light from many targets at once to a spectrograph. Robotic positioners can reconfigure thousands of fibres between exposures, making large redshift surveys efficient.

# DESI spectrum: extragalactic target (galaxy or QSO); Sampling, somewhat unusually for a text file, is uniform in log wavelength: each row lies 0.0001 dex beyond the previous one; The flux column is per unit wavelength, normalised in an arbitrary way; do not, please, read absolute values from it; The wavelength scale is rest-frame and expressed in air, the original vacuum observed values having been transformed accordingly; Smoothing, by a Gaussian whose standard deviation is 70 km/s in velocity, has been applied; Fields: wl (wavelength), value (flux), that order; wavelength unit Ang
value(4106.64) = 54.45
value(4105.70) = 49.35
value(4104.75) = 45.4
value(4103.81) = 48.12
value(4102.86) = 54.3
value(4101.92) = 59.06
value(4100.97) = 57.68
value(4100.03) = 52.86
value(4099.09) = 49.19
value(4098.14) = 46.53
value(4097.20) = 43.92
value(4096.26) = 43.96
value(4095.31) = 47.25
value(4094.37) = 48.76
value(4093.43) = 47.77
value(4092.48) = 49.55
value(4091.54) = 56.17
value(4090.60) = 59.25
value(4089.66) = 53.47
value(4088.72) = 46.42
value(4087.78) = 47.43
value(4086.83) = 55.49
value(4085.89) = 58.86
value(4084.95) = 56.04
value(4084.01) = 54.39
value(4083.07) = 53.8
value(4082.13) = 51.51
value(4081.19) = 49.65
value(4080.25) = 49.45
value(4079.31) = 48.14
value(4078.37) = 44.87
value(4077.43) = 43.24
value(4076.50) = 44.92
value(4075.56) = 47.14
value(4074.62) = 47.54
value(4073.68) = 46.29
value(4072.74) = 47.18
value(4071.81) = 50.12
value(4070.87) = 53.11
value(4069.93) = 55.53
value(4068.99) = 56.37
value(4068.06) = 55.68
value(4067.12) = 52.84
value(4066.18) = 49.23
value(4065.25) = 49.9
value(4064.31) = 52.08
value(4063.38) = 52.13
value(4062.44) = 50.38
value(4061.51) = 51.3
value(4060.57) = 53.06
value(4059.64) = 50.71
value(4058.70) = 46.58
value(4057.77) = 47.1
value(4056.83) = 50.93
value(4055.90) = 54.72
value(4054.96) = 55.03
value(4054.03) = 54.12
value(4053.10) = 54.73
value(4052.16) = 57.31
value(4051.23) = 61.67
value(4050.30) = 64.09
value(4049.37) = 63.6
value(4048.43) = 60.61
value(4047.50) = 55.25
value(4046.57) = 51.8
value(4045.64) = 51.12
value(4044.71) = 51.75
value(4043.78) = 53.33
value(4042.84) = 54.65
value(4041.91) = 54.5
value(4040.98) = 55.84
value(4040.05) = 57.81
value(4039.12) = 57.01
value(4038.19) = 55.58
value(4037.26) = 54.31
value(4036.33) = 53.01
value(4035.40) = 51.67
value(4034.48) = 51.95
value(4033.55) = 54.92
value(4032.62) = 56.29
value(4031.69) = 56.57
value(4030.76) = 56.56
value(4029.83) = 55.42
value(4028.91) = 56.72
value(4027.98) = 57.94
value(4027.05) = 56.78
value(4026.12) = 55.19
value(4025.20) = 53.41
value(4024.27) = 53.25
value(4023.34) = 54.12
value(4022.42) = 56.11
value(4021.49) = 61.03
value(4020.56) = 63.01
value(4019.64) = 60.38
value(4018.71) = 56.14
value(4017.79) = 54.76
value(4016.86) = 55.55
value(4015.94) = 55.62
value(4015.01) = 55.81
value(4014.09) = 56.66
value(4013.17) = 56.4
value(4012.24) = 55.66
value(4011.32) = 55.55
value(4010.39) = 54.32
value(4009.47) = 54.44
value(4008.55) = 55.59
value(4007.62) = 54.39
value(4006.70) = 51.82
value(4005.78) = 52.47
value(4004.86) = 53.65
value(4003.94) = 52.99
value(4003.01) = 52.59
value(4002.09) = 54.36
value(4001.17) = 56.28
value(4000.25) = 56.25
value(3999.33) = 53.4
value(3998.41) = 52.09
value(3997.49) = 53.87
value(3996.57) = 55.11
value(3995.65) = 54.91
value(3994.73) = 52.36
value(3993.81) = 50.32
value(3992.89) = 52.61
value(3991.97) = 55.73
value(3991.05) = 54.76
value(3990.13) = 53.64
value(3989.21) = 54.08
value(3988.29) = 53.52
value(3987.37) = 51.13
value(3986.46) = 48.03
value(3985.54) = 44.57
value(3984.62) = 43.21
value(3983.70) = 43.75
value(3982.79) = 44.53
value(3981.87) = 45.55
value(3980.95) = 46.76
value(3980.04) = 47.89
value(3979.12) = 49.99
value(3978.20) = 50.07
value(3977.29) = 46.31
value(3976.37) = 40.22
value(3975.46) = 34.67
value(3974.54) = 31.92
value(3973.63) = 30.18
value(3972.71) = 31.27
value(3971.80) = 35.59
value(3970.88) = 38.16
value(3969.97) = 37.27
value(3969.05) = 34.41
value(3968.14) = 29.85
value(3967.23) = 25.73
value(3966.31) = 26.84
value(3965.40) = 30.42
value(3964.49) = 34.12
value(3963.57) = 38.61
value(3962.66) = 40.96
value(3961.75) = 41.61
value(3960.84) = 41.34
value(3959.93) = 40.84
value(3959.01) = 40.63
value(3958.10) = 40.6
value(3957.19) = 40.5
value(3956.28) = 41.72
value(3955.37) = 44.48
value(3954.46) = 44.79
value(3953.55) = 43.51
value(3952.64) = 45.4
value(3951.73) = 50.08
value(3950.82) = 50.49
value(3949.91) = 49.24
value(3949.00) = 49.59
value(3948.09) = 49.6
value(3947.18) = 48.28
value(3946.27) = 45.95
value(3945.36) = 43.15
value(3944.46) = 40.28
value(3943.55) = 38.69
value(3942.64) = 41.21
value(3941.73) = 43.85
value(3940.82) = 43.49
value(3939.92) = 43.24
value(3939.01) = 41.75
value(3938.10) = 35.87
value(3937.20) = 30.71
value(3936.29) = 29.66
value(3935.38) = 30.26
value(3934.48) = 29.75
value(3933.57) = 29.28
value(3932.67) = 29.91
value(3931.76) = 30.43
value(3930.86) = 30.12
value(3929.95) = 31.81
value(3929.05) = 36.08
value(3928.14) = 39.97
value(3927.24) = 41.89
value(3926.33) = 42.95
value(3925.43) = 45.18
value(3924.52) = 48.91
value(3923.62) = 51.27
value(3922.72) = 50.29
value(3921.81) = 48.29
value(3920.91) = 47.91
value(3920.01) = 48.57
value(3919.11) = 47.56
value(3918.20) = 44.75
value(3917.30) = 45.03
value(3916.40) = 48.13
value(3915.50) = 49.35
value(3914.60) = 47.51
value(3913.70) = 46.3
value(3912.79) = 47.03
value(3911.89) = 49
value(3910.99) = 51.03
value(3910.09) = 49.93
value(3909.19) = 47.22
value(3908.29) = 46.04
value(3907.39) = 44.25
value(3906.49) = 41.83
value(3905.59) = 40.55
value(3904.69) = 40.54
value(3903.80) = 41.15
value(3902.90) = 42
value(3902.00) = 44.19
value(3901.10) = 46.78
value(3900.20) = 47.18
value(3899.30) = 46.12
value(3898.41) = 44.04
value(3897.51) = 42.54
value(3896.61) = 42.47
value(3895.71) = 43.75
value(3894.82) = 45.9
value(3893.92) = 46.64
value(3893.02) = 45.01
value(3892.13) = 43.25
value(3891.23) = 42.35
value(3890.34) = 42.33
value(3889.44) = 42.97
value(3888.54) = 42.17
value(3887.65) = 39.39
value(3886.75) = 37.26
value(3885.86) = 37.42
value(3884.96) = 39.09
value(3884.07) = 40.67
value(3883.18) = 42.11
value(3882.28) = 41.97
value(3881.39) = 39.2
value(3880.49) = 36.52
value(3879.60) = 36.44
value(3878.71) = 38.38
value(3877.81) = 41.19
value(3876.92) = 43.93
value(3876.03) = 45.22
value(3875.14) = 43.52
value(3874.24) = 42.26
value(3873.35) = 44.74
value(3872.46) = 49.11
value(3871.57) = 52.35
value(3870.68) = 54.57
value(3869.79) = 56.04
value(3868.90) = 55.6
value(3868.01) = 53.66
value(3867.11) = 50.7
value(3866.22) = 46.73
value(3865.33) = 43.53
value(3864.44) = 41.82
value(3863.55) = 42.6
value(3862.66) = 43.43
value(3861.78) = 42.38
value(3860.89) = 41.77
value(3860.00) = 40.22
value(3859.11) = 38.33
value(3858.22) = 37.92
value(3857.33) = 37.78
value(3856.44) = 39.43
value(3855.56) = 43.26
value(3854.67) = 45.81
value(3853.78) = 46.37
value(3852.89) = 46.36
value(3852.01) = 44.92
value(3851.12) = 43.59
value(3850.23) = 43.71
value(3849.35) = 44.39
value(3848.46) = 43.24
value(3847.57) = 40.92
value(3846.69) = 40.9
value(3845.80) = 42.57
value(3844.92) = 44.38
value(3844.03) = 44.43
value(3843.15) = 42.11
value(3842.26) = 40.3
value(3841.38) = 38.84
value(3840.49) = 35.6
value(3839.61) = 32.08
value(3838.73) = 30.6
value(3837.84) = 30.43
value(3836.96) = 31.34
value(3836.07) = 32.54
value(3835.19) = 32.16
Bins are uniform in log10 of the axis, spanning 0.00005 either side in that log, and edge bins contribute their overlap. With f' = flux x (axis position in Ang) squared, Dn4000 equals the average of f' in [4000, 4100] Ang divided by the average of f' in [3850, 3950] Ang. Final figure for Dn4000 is 1.33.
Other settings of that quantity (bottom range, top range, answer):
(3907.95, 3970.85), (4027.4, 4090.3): 1.36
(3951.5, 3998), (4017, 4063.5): 1.31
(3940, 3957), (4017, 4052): 1.30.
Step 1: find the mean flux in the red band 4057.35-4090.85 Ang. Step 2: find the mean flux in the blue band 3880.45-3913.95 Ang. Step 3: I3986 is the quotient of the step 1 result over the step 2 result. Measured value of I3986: 1.17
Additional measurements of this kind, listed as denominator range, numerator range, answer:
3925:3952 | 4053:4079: 1.27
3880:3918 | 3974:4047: 1.21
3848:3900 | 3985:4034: 1.25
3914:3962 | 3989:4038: 1.30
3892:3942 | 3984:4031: 1.27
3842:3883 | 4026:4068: 1.24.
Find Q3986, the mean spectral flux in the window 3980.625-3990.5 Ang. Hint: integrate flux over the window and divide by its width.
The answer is 48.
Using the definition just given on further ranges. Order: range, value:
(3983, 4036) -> 54.2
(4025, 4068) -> 54.4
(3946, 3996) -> 43.5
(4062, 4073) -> 52.2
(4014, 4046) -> 55.6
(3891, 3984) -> 41.9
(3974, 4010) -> 50.2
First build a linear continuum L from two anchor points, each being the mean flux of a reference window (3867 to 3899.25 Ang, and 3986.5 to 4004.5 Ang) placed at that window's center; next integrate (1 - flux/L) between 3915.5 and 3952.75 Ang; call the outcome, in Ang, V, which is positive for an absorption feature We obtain 4.87 Ang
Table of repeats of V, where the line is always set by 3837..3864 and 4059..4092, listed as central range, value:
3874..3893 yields 0.64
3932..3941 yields 2.17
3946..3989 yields 4.08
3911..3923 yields -1.05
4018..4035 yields -2.58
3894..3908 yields -0.16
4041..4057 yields -1.90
